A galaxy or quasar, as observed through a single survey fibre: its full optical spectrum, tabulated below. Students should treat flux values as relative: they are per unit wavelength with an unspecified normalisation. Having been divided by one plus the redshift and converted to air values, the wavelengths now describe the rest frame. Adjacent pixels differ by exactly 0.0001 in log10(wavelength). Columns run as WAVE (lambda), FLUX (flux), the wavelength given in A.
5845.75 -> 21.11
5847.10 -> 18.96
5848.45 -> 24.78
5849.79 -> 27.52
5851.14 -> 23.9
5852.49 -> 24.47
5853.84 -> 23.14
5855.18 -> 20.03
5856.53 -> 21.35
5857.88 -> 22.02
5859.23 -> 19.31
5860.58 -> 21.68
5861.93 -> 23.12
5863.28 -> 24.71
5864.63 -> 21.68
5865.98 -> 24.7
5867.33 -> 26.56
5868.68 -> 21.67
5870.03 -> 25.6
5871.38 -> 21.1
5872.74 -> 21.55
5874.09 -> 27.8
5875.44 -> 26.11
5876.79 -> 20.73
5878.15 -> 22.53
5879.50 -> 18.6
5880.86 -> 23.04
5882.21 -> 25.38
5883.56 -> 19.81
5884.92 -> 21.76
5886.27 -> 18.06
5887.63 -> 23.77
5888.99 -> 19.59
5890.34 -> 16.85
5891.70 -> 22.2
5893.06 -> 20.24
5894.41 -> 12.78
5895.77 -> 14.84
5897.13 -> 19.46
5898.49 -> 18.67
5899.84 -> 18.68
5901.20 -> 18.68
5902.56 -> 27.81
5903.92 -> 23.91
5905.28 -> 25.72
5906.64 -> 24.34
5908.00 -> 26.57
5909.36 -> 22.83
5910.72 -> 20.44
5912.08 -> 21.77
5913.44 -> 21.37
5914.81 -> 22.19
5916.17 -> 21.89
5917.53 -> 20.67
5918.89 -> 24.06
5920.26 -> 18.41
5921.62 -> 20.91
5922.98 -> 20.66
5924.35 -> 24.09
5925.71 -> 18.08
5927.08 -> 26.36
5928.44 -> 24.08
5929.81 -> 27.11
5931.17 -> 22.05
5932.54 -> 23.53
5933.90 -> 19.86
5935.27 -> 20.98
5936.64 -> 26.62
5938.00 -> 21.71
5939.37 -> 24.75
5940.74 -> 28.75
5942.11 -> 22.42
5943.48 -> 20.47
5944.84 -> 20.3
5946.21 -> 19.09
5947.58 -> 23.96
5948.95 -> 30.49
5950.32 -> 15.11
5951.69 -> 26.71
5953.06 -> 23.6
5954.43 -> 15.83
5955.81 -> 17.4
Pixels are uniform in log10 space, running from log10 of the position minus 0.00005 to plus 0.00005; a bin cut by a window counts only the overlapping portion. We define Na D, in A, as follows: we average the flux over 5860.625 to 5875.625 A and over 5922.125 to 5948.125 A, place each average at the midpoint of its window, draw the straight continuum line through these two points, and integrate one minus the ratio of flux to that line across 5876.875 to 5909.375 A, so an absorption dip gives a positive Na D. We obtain 3.4 A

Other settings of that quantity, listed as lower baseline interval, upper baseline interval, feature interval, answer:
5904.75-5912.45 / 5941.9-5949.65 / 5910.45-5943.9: 0.93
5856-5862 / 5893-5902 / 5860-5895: -4.38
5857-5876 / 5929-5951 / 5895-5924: 1.89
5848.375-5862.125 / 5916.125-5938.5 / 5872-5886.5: 0.14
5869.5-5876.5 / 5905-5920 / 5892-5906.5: 1.80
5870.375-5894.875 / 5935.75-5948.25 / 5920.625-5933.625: -0.07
